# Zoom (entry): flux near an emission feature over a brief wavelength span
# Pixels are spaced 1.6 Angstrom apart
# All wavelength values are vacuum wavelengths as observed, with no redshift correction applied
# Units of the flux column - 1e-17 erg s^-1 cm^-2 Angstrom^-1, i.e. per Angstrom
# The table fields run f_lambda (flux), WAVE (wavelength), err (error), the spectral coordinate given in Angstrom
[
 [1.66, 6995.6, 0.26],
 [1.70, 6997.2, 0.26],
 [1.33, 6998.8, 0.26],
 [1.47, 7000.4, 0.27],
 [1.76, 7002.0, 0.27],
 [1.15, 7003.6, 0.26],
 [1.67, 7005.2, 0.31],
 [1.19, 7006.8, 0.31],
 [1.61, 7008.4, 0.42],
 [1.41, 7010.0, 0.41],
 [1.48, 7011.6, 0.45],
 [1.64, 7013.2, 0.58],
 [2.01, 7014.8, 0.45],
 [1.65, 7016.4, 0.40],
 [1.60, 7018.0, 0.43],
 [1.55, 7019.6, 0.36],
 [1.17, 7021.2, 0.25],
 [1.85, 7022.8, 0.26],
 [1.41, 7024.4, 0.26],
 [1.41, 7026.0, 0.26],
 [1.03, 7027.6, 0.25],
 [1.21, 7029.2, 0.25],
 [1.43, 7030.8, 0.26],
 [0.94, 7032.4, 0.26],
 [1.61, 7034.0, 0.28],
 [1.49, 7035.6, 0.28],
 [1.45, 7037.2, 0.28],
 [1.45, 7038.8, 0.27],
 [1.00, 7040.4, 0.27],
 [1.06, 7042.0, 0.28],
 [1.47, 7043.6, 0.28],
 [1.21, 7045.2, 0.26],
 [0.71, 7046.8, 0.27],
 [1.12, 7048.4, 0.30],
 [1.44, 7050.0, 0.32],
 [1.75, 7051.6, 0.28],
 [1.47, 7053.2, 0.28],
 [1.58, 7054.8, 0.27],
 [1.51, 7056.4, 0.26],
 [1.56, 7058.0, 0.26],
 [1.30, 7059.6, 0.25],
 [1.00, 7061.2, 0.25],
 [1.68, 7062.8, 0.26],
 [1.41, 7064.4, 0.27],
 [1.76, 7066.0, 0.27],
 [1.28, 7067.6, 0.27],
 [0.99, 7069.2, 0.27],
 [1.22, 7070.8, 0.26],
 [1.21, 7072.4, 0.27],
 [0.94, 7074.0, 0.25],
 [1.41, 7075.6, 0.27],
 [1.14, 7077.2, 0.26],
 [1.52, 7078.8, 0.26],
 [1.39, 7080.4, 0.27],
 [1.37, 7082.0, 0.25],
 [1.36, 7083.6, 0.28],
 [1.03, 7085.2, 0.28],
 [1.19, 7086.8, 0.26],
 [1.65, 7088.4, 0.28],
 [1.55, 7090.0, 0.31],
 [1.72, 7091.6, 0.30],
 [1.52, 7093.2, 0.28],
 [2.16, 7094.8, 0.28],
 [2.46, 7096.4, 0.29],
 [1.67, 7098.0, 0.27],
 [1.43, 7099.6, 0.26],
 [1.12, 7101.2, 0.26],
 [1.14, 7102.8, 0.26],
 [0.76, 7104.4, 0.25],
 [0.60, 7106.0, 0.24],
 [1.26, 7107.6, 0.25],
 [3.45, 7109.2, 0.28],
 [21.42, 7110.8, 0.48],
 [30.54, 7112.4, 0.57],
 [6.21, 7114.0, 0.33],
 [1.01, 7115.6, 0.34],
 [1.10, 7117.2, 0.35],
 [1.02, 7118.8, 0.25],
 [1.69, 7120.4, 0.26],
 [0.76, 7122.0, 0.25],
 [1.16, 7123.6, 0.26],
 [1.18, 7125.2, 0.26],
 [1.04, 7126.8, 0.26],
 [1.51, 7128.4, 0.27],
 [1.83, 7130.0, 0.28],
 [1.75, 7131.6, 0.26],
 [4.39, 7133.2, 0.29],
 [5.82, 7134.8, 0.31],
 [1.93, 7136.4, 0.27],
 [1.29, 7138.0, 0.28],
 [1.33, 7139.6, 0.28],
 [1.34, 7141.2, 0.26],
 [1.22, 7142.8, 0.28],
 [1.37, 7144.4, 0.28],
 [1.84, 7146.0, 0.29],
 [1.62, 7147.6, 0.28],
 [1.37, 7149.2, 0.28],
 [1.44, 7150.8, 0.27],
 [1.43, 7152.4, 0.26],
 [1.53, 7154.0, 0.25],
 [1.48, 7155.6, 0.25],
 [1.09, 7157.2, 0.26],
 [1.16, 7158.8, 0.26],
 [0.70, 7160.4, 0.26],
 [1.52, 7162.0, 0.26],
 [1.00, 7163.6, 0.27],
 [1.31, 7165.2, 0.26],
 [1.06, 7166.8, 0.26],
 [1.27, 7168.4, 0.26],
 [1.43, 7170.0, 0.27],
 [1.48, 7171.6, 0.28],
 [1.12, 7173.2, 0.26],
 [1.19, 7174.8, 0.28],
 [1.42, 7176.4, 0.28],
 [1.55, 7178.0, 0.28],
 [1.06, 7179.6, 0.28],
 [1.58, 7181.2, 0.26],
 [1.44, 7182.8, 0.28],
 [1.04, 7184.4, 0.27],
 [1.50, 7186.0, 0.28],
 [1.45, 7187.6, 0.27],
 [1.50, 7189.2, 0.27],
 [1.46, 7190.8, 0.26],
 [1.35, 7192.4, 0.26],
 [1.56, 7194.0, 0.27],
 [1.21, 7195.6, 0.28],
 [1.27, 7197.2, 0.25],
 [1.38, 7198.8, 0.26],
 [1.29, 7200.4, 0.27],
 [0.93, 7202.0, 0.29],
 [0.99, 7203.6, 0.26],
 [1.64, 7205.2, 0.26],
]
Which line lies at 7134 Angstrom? [N II] 6583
